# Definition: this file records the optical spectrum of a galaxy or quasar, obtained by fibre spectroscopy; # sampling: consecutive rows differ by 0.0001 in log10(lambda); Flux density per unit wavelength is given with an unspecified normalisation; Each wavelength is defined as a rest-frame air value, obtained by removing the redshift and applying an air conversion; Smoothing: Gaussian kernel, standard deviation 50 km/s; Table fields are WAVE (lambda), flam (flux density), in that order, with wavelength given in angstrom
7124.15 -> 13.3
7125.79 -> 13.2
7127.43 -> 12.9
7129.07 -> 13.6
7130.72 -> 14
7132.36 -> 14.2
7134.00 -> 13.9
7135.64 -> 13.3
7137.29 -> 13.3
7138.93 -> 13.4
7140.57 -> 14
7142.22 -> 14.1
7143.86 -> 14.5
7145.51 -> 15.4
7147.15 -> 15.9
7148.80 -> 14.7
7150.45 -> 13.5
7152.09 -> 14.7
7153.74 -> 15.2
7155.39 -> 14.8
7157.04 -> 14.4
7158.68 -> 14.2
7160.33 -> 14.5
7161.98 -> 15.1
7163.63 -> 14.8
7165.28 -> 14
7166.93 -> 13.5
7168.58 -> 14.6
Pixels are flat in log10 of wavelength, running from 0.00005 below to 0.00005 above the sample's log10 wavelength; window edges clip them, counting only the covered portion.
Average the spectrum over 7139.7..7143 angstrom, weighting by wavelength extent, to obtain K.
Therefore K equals 14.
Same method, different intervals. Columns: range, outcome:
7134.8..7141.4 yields 13.5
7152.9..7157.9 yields 14.8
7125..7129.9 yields 13.2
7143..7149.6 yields 15.1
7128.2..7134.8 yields 13.9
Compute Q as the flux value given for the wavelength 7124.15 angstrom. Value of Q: 13.3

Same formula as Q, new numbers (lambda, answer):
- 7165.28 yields 14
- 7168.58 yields 14.6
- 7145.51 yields 15.4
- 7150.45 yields 13.5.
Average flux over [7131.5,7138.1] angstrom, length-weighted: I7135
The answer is 13.7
